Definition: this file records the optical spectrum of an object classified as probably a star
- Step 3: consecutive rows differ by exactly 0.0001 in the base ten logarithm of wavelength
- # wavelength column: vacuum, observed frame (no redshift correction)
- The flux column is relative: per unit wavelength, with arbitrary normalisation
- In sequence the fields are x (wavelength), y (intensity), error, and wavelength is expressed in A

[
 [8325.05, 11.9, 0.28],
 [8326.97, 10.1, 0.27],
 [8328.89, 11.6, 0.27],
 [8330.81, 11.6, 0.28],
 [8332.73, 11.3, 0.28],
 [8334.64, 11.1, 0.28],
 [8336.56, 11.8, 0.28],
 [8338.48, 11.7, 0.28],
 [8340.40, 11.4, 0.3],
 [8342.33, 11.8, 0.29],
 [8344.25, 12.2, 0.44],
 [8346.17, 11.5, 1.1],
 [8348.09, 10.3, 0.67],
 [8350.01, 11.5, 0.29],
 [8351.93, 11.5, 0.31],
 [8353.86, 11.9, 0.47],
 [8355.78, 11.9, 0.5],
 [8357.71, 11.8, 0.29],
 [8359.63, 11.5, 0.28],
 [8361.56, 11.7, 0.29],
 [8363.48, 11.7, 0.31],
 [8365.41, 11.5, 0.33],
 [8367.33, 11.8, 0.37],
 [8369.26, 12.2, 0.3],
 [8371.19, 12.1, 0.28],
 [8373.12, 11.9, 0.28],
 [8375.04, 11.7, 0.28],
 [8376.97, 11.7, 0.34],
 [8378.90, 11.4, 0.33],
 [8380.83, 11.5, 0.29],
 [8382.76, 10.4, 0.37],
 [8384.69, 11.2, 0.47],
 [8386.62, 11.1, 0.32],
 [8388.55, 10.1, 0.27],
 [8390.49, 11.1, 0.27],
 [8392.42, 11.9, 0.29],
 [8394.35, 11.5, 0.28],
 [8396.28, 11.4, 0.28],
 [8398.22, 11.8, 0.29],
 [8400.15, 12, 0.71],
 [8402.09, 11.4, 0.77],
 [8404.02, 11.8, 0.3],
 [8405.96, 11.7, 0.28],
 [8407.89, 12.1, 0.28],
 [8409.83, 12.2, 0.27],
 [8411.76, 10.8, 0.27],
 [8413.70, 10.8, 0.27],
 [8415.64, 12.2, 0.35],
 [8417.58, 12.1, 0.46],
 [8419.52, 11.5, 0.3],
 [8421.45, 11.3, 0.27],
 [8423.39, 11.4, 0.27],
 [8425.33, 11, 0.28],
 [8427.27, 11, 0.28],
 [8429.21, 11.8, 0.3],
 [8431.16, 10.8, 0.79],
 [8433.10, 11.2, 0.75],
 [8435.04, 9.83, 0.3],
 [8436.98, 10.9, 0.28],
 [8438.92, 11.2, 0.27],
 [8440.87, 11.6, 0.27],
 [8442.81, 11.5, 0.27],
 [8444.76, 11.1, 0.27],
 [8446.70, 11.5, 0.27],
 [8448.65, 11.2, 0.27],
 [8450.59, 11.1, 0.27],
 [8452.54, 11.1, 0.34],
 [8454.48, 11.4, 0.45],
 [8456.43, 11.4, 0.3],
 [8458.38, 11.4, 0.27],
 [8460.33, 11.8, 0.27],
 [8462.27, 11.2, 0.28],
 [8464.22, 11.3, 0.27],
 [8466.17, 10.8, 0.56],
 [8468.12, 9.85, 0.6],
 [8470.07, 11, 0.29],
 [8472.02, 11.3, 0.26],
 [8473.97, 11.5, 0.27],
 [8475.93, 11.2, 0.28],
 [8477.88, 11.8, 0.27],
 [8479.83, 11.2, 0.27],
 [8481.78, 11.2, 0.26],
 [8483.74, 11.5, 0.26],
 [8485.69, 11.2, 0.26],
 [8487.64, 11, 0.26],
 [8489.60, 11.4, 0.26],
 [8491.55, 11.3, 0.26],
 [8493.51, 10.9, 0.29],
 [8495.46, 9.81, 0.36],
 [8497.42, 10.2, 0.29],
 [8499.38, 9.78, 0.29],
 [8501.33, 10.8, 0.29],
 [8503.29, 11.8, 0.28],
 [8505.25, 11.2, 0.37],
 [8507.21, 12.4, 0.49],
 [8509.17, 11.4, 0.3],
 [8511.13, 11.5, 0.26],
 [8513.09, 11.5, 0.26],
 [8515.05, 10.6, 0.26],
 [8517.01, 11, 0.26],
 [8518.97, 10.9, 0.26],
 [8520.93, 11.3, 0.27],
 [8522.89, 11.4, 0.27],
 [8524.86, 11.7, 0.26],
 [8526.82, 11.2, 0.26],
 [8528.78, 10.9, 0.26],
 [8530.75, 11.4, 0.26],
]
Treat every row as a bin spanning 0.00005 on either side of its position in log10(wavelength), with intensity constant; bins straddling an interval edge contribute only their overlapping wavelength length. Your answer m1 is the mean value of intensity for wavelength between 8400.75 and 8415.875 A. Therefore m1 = 11.6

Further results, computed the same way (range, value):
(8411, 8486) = 11.2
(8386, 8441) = 11.4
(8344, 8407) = 11.5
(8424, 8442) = 11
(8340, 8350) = 11.4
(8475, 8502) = 11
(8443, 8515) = 11.2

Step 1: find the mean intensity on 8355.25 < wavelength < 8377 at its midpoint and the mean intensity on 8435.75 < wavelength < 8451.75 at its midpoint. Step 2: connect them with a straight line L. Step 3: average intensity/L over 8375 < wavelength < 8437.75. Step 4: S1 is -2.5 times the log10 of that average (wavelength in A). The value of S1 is 0.01 mag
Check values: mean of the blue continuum 11.8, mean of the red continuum 11.2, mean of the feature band 11.3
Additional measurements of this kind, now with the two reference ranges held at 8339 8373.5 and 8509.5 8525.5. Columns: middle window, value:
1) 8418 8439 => 0.04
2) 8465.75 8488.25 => 0.02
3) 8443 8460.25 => 0.01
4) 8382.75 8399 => 0.04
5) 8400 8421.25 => -0.01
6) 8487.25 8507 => 0.04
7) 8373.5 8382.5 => 0.01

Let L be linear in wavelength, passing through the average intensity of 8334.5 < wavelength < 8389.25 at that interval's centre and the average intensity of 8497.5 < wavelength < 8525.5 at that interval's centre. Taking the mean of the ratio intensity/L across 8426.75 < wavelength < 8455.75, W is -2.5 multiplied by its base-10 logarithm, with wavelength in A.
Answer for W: 0.02 mag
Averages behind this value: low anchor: 11.5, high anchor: 11.2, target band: 11.2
